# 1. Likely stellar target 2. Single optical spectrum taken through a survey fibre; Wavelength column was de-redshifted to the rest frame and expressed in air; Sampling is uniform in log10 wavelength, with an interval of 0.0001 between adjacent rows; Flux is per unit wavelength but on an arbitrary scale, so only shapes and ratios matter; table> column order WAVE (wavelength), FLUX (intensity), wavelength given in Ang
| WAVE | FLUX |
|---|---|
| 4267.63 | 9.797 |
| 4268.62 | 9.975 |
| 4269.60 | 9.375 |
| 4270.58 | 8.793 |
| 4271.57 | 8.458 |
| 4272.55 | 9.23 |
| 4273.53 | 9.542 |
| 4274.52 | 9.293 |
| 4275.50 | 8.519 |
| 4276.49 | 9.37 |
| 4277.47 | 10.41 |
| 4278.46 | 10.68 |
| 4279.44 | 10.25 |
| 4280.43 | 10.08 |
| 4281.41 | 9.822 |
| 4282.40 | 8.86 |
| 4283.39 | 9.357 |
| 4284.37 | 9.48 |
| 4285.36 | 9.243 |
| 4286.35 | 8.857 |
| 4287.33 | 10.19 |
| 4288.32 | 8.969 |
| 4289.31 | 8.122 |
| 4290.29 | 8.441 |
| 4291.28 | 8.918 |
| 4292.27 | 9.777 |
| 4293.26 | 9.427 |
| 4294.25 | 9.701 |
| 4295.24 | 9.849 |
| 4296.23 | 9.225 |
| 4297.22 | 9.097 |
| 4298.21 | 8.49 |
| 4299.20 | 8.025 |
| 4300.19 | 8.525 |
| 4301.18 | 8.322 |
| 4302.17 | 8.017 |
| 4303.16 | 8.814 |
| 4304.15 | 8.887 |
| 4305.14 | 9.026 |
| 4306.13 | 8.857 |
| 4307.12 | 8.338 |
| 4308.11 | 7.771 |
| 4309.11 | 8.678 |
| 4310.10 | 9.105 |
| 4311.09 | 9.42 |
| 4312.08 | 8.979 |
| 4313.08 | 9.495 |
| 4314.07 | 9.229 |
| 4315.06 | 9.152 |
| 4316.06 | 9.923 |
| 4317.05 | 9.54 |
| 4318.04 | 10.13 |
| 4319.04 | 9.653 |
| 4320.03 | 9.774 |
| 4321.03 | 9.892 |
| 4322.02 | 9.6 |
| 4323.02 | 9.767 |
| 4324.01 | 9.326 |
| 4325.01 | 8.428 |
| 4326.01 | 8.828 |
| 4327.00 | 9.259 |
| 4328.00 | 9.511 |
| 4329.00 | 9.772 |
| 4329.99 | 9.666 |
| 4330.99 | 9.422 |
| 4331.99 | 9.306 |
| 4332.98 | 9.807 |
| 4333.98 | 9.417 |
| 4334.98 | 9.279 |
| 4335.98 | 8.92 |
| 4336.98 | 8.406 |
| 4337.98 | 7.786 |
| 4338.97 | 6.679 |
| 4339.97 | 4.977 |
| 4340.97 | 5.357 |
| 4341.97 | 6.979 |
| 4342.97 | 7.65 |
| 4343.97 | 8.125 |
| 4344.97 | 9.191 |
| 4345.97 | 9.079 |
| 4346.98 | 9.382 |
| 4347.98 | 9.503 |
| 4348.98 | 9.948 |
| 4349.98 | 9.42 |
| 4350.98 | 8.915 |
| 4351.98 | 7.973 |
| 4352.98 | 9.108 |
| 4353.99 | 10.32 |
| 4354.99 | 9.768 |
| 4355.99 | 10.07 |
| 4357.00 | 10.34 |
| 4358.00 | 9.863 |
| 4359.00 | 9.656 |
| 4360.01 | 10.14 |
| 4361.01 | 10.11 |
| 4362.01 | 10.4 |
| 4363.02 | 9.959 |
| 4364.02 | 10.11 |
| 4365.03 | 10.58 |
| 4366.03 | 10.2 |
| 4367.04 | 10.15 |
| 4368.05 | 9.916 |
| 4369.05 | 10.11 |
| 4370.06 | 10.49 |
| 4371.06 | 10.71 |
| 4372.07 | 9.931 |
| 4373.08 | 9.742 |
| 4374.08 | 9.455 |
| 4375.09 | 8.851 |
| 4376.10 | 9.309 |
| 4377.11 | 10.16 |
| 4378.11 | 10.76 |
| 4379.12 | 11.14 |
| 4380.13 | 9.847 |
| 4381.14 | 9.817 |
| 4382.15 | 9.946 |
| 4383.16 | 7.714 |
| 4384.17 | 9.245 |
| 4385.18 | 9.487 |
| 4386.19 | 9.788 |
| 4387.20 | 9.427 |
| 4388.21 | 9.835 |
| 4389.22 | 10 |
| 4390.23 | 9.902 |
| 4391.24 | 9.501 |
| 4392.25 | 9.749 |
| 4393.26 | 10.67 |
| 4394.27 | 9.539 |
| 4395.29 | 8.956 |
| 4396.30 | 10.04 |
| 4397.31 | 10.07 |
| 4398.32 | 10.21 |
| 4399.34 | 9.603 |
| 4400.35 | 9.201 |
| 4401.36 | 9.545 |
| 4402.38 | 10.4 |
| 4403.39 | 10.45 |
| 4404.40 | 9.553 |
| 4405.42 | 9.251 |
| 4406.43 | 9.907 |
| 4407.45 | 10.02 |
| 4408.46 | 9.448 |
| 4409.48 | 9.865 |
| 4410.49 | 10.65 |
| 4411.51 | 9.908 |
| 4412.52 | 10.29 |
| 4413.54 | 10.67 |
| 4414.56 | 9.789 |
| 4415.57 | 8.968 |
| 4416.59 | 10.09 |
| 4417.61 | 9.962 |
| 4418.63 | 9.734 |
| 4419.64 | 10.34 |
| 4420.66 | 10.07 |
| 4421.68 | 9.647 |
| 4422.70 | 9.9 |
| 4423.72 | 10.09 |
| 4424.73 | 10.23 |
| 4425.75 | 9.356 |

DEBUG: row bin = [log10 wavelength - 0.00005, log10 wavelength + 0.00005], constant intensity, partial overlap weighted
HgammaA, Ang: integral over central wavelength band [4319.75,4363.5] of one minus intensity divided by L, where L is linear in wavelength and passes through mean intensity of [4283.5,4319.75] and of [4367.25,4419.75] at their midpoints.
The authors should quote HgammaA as 1.6 Ang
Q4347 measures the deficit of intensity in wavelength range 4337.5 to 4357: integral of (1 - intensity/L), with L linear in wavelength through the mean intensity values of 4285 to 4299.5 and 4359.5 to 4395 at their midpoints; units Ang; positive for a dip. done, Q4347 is 2.3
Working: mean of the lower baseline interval 9.1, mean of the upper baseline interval 9.9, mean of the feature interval 8.48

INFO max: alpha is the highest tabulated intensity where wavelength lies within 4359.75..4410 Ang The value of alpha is 11.14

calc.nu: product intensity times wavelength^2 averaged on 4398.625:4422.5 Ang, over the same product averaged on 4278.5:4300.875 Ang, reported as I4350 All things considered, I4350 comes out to 1.13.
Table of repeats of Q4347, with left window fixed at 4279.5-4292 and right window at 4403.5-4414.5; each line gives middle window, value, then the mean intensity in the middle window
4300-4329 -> 0.9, 9.13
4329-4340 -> 0.9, 8.73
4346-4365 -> -0.1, 9.72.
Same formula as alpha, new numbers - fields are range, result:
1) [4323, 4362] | 10.34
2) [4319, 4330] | 9.892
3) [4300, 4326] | 10.13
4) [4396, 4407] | 10.45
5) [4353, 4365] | 10.4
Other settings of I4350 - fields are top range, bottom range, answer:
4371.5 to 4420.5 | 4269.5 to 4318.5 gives 1.12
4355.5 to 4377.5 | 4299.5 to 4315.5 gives 1.17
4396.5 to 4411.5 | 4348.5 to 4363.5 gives 1.04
